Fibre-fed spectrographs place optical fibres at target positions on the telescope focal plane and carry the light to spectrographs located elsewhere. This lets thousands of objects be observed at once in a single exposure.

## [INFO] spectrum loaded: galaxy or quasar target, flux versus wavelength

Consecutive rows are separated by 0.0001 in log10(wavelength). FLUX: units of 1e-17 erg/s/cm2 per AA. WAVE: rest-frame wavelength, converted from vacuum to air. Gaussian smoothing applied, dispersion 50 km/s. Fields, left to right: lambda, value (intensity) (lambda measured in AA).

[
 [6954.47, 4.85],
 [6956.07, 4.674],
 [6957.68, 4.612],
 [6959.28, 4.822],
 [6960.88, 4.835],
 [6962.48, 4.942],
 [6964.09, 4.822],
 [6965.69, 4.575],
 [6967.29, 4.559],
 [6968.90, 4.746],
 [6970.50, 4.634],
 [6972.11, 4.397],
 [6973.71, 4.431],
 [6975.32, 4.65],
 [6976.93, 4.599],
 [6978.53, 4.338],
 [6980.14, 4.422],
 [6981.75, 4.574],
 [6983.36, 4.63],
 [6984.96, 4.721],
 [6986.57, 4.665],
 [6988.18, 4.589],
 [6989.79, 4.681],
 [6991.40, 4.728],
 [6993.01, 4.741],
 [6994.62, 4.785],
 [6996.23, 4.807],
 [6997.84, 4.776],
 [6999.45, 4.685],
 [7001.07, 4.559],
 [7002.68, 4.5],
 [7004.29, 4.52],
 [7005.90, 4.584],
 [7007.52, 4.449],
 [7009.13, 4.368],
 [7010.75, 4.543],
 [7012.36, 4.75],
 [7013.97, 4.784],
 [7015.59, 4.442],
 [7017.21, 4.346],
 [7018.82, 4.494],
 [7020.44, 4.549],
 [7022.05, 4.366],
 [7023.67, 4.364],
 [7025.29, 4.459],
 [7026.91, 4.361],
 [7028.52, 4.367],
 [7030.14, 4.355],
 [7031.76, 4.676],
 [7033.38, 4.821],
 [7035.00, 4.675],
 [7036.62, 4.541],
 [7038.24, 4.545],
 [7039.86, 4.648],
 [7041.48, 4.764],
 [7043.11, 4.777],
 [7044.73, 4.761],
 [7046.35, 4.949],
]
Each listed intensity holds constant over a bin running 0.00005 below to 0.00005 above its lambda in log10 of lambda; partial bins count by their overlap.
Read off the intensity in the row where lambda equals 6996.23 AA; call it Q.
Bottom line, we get 4.807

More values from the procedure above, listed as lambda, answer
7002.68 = 4.5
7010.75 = 4.543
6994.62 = 4.785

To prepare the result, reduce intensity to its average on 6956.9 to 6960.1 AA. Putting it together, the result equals 4.73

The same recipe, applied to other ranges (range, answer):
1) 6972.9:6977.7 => 4.56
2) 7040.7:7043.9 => 4.76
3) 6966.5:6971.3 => 4.65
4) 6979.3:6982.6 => 4.49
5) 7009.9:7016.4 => 4.63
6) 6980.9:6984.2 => 4.61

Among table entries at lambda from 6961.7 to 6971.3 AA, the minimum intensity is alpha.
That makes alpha 4.559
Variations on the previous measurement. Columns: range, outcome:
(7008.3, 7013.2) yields 4.368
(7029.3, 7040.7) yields 4.355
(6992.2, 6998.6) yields 4.741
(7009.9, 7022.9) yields 4.346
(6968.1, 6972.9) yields 4.397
